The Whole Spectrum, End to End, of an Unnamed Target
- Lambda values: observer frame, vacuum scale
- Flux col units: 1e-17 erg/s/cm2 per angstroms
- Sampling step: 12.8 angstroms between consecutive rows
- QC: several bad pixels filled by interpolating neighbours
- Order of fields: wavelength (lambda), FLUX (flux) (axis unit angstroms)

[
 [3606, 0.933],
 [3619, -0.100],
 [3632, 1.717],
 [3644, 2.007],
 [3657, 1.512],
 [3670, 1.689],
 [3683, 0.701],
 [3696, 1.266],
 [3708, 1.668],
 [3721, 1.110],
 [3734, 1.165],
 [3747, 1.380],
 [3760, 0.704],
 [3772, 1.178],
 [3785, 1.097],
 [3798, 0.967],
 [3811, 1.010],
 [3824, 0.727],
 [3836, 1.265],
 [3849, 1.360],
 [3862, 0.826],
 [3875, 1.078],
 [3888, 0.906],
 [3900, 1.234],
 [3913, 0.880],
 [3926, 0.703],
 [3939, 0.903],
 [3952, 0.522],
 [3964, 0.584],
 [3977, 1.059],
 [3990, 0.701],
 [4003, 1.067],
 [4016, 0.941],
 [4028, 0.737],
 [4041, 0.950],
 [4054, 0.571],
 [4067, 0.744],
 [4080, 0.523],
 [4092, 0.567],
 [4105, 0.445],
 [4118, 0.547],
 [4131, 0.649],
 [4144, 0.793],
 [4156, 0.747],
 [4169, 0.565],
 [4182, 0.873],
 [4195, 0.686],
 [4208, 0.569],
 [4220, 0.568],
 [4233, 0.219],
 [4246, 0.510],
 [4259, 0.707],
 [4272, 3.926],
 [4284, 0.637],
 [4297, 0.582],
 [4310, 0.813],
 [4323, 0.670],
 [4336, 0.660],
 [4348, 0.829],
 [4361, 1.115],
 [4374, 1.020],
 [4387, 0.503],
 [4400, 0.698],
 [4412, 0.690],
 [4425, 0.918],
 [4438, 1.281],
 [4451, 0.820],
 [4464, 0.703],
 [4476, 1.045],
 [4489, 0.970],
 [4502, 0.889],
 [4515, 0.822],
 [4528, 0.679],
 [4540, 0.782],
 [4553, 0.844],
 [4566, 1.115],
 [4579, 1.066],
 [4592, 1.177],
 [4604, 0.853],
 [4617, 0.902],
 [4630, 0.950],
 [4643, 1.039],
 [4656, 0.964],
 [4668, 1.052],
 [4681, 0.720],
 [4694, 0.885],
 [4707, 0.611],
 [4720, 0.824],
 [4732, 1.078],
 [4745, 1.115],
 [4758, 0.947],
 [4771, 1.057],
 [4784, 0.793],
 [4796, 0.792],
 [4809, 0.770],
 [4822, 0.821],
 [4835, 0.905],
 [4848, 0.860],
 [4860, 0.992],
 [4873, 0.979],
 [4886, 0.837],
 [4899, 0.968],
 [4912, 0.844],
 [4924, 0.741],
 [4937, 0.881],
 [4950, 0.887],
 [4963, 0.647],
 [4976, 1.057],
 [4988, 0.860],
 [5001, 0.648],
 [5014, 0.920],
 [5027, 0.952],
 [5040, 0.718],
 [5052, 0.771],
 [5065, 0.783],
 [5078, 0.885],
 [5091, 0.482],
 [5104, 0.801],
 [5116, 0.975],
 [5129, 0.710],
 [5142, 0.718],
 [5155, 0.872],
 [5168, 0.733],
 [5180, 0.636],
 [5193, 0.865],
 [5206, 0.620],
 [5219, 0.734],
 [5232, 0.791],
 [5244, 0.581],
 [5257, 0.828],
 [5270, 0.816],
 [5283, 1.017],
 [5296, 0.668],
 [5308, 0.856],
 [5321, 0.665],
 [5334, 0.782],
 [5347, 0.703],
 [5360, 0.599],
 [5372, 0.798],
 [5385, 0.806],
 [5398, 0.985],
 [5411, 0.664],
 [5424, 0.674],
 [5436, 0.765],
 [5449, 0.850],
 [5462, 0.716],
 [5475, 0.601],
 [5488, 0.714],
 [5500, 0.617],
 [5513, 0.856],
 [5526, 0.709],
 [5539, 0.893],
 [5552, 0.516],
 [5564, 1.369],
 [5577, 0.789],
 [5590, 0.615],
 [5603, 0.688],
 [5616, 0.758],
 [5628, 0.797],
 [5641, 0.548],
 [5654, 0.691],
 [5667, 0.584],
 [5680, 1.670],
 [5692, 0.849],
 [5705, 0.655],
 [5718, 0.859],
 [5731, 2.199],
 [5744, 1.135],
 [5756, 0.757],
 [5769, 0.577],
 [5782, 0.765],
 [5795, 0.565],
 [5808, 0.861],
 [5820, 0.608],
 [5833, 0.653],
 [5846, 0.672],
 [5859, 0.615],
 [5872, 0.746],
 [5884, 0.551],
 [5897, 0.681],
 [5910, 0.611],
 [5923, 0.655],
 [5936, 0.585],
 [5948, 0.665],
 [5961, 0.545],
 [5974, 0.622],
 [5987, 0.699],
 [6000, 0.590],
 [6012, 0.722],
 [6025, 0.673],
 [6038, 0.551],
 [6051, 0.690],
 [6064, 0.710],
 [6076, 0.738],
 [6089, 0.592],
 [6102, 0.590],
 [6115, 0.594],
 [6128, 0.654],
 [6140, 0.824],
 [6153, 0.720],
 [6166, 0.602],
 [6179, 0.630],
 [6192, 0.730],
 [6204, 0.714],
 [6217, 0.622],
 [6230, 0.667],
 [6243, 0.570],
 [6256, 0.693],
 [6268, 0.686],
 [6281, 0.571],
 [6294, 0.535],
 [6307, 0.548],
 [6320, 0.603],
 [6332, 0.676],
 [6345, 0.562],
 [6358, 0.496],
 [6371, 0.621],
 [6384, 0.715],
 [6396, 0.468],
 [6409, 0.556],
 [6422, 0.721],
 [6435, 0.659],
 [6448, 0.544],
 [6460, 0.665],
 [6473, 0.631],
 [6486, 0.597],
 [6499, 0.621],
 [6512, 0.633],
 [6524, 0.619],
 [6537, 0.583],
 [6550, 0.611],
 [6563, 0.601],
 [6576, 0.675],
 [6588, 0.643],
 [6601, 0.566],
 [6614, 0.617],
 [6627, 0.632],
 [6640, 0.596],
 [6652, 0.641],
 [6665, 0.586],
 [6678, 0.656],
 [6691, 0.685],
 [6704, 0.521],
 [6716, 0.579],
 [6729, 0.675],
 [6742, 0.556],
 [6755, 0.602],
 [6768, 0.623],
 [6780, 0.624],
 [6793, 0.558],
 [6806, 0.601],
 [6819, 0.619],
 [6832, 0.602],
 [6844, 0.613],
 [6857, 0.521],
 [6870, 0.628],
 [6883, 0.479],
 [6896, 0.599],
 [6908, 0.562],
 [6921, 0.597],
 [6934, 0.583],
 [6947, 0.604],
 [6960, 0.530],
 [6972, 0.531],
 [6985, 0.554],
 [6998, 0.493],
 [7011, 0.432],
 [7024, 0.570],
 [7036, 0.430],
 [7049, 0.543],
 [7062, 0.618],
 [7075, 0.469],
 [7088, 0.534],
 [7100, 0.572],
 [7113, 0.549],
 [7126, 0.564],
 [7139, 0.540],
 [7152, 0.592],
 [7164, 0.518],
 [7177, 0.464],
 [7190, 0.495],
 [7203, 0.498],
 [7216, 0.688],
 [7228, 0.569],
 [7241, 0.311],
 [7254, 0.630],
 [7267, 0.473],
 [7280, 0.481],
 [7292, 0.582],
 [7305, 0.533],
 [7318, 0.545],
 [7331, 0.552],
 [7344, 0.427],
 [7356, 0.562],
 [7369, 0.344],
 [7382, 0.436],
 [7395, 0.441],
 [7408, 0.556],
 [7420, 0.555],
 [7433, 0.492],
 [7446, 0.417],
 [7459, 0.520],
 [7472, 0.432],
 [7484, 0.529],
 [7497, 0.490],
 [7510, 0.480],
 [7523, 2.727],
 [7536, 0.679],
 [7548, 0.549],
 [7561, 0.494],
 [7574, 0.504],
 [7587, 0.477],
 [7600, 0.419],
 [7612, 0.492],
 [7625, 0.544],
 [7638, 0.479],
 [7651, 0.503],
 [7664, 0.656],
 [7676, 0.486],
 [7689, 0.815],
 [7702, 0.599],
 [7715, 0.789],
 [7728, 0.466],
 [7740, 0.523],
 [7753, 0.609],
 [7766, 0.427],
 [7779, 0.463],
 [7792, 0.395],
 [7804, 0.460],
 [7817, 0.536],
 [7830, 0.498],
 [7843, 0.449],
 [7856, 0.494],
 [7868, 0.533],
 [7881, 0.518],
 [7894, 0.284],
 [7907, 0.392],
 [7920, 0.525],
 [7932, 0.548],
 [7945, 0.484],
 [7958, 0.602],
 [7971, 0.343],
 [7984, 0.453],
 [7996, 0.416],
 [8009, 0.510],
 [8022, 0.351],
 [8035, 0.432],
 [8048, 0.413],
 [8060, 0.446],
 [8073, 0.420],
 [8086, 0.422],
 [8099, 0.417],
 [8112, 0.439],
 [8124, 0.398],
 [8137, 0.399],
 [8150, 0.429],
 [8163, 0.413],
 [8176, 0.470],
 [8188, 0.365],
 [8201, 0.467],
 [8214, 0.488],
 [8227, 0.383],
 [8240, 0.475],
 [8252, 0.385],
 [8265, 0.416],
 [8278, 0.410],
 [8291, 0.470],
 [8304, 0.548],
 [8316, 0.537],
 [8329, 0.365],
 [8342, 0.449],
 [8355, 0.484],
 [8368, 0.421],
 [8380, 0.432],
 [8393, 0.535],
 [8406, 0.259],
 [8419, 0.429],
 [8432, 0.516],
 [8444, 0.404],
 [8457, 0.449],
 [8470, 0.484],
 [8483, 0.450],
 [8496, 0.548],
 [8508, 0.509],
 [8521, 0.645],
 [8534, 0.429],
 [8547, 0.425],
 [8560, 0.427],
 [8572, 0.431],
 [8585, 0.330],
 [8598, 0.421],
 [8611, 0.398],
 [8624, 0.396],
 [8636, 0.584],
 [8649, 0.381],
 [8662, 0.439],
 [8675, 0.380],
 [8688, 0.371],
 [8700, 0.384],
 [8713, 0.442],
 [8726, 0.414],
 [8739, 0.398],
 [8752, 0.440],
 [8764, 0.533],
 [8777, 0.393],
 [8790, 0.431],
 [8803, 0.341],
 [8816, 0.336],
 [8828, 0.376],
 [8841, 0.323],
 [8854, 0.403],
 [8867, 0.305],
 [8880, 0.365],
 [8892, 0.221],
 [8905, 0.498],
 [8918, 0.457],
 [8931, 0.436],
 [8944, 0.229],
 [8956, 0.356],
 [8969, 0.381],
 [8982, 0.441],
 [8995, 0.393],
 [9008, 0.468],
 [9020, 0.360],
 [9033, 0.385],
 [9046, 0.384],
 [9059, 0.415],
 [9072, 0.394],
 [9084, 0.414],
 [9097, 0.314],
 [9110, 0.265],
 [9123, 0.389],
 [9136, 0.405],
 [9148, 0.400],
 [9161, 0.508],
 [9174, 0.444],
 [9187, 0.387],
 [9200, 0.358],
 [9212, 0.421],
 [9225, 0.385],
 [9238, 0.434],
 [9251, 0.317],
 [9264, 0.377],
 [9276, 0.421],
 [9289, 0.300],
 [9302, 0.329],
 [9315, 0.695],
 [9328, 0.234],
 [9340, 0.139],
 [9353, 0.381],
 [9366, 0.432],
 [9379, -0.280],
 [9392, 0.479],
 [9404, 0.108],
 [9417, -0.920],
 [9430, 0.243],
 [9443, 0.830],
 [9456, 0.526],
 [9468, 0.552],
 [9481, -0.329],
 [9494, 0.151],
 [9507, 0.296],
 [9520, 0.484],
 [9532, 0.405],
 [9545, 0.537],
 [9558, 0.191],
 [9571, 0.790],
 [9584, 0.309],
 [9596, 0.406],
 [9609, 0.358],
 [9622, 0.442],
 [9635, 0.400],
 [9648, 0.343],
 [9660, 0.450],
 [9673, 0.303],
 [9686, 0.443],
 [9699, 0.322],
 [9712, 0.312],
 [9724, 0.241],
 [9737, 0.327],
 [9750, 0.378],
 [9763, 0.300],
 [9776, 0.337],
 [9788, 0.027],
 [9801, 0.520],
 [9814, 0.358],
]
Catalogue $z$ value 0.145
